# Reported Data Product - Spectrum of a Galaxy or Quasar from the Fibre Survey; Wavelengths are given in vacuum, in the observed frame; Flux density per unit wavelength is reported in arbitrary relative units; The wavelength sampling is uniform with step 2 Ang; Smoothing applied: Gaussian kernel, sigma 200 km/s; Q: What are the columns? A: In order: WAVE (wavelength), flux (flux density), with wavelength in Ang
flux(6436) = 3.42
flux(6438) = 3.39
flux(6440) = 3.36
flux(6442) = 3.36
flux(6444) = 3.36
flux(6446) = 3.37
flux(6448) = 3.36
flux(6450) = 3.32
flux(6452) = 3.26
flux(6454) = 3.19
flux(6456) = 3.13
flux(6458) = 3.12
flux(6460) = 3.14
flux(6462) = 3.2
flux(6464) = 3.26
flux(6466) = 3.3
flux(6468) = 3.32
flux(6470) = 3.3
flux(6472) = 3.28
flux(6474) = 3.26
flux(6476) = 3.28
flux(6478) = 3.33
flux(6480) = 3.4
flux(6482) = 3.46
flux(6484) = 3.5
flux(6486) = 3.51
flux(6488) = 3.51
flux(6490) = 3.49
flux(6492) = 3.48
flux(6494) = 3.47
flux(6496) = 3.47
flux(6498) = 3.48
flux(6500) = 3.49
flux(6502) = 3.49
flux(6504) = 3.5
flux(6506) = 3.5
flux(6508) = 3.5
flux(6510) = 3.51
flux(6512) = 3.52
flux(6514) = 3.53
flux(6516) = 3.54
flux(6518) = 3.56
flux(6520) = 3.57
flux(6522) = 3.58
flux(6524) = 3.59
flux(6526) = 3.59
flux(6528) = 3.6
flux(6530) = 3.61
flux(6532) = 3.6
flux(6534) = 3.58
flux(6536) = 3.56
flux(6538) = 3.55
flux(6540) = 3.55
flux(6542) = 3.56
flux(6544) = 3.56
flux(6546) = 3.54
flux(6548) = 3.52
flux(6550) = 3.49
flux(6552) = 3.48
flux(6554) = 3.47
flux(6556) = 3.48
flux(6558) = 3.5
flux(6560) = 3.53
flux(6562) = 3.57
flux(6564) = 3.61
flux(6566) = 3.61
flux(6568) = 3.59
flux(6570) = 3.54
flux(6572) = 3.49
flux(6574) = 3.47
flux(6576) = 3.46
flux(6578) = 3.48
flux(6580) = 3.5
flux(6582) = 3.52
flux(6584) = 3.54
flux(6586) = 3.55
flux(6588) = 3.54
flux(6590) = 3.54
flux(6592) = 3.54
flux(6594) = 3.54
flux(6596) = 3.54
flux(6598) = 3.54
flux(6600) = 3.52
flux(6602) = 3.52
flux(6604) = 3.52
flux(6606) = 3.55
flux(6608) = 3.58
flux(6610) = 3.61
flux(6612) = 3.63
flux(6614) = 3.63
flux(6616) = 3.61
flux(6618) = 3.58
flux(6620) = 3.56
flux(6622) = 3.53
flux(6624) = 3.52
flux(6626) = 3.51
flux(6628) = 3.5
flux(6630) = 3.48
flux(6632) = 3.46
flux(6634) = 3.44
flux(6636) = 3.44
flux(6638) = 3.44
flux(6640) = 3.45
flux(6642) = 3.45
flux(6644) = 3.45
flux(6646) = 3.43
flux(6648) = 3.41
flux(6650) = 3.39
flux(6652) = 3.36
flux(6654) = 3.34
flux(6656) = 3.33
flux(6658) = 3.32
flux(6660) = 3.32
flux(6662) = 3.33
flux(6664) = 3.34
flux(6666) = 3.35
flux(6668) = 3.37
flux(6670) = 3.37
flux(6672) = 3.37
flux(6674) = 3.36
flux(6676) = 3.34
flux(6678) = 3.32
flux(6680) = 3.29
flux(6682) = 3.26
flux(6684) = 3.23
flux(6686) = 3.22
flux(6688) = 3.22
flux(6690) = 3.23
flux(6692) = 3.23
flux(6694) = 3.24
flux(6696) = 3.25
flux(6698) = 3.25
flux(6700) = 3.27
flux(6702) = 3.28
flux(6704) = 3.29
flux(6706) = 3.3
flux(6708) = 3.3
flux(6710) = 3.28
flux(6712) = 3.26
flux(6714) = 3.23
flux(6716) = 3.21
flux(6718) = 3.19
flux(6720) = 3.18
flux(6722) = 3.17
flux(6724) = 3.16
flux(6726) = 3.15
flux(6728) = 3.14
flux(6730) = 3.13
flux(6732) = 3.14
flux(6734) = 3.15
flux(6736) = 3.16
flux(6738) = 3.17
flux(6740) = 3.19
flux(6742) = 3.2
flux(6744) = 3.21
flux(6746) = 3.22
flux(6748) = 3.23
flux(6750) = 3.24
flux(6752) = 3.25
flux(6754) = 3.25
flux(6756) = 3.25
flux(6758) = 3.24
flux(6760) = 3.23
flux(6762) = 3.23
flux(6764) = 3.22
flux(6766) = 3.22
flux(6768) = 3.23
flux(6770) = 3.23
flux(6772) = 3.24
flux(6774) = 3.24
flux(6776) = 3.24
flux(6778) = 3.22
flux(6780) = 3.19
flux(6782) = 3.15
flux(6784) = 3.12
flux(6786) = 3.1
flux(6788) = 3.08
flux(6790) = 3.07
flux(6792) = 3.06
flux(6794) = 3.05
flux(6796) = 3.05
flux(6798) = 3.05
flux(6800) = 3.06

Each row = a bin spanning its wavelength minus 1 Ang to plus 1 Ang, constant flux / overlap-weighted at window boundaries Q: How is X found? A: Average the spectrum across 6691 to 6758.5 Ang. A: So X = 3.22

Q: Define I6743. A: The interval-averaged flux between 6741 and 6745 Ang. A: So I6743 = 3.21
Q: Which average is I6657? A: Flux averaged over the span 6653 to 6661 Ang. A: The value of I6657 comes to 3.33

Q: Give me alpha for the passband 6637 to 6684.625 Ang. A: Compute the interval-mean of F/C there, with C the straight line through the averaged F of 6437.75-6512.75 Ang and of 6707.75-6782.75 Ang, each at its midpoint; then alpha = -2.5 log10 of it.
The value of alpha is -0.033 mag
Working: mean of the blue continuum 3.37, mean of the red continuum 3.21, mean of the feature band 3.36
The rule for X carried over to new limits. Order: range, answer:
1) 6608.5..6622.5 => 3.59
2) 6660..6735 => 3.25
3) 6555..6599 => 3.53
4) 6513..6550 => 3.56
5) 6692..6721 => 3.25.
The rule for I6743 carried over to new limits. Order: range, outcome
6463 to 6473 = 3.29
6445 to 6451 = 3.35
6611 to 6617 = 3.62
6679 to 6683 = 3.27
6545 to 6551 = 3.52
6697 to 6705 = 3.27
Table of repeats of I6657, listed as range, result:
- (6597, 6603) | 3.53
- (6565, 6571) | 3.58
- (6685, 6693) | 3.23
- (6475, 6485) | 3.39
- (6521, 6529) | 3.59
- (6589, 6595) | 3.54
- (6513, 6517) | 3.54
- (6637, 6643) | 3.45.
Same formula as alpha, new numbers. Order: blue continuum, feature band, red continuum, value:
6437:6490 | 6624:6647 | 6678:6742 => -0.07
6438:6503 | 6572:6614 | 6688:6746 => -0.08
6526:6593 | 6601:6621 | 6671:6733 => -0.05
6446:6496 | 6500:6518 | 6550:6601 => -0.03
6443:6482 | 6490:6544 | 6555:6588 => -0.04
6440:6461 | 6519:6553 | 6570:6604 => -0.04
